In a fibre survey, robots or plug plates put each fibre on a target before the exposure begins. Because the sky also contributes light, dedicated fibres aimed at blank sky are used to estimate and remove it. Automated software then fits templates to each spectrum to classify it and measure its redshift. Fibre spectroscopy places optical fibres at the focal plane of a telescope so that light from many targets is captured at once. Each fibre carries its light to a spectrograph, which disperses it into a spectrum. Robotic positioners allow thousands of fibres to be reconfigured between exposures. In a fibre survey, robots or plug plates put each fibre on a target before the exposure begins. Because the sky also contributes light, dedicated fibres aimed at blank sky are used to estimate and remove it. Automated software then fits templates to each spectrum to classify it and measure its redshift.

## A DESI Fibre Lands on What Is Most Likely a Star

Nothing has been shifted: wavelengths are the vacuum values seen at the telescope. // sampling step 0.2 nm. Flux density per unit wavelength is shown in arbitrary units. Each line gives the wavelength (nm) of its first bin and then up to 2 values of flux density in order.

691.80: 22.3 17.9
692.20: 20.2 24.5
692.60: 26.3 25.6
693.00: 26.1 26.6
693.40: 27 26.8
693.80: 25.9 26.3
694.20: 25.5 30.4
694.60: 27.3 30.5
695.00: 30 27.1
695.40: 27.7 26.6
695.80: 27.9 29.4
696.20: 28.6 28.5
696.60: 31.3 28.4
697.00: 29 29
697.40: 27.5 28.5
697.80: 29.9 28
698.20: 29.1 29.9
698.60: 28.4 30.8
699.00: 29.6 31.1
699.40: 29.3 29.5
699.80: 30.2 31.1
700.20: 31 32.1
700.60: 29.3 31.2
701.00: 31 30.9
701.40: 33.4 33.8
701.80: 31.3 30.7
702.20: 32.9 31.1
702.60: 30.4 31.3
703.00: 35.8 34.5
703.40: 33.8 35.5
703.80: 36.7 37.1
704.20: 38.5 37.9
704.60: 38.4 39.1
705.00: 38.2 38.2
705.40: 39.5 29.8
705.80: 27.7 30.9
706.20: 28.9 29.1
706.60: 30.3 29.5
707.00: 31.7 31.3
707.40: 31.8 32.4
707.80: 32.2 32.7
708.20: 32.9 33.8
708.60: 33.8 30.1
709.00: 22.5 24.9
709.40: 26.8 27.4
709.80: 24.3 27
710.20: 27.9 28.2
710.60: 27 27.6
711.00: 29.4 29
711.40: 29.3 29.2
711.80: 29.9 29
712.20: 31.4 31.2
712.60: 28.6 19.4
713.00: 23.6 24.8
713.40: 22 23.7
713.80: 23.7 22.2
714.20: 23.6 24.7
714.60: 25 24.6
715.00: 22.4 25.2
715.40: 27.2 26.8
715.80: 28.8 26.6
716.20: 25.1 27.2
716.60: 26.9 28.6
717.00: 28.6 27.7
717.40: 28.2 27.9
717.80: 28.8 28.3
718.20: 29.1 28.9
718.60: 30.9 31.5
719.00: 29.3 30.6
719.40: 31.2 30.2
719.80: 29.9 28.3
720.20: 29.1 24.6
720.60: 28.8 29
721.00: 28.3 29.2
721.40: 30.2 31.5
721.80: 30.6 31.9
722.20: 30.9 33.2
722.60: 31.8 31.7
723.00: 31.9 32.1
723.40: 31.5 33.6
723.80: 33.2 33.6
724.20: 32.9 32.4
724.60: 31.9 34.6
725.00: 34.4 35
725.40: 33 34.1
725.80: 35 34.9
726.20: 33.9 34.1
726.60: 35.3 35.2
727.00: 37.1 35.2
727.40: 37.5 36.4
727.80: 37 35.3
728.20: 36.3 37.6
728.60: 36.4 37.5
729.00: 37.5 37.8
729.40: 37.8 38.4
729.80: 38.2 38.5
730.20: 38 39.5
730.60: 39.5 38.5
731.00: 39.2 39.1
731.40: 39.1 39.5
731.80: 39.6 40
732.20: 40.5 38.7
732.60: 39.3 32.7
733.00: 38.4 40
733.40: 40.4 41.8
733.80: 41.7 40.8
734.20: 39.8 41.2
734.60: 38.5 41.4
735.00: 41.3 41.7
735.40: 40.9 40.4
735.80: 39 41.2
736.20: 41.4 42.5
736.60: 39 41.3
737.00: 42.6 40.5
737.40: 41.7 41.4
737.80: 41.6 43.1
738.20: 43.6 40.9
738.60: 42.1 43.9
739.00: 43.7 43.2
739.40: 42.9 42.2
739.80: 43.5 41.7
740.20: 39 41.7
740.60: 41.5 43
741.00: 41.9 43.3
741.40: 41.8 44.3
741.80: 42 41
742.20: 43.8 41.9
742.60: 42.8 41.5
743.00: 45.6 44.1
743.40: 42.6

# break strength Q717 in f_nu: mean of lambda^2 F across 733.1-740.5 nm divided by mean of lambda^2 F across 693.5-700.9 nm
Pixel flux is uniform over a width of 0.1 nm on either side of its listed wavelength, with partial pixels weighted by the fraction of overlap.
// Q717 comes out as 1.60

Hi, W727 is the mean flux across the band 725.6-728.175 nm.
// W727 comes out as 35.5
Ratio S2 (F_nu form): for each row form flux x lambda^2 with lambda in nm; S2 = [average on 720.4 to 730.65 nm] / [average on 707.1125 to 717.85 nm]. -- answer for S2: 1.29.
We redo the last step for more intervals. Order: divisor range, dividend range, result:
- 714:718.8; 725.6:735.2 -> 1.47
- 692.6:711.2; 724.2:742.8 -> 1.41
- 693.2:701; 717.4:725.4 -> 1.14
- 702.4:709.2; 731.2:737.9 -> 1.32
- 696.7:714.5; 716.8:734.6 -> 1.21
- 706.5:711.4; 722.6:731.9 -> 1.29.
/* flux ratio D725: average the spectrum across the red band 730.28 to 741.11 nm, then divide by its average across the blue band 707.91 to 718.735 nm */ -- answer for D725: 1.49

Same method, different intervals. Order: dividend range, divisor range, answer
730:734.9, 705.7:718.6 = 1.42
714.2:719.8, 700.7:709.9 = 0.86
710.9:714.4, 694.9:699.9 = 0.91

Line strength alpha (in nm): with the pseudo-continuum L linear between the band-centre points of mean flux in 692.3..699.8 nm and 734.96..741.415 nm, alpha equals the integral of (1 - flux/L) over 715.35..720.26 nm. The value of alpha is 0.922 nm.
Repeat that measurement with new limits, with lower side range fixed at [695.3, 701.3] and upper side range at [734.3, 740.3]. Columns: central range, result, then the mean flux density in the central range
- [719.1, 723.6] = 0.77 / 30.4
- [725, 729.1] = 0.29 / 35.7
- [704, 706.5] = -0.25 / 34.8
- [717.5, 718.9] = 0.25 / 29.3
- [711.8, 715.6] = 0.99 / 25.3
